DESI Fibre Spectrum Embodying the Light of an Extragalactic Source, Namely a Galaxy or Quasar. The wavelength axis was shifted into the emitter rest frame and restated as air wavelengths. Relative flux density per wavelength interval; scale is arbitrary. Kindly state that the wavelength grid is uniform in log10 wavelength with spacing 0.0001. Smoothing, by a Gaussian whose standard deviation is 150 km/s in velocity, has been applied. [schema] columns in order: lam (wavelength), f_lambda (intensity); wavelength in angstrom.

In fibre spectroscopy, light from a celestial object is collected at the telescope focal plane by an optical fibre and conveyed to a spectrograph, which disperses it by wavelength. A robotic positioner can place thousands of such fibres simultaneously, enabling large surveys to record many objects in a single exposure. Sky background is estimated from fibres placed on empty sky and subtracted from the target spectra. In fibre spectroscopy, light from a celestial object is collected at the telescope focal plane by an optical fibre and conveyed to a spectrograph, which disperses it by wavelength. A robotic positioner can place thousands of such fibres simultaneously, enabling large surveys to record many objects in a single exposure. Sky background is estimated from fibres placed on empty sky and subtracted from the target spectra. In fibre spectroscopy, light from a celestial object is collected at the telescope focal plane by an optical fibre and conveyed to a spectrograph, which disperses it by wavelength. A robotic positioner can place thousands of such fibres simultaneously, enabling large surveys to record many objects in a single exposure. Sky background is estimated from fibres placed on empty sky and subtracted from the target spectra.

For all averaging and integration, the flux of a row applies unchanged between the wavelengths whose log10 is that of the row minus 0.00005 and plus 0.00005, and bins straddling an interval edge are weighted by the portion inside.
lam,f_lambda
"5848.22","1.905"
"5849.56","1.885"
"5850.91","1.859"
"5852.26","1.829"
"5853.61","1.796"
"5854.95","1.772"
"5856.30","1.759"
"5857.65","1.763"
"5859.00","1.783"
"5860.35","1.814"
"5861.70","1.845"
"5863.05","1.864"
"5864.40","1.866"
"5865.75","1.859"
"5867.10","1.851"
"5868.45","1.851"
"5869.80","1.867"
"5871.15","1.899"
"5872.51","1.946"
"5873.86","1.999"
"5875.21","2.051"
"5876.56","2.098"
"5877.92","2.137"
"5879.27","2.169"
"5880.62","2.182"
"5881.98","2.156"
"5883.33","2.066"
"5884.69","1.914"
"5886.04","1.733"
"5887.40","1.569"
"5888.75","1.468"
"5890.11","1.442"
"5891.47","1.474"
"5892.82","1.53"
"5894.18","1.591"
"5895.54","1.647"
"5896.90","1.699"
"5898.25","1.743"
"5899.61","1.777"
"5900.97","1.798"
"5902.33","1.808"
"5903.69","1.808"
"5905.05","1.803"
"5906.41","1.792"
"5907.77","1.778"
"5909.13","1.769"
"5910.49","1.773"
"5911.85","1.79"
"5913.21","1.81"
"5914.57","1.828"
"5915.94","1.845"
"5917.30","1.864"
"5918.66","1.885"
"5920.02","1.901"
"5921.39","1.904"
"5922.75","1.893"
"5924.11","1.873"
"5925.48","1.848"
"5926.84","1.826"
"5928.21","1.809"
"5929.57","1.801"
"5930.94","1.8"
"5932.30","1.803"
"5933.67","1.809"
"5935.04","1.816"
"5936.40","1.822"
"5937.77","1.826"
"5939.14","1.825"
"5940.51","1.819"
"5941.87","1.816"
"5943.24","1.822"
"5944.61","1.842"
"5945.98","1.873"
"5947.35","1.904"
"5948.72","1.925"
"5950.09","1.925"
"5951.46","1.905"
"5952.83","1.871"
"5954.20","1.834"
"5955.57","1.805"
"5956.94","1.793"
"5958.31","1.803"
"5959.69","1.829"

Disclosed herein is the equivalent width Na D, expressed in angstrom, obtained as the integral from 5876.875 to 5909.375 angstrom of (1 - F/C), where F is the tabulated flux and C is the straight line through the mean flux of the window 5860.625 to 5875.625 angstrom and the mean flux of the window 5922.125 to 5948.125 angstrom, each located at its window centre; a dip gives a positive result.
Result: 1.4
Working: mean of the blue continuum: 1.9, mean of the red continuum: 1.83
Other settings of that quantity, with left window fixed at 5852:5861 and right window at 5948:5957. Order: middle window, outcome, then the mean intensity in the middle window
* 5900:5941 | 0.42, 1.82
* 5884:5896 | 1.45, 1.6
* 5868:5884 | -2.08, 2.04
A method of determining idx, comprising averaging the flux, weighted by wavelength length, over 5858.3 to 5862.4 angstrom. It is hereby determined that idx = 1.81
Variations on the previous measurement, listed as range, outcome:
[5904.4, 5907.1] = 1.8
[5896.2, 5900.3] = 1.74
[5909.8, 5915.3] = 1.8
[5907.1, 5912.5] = 1.78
